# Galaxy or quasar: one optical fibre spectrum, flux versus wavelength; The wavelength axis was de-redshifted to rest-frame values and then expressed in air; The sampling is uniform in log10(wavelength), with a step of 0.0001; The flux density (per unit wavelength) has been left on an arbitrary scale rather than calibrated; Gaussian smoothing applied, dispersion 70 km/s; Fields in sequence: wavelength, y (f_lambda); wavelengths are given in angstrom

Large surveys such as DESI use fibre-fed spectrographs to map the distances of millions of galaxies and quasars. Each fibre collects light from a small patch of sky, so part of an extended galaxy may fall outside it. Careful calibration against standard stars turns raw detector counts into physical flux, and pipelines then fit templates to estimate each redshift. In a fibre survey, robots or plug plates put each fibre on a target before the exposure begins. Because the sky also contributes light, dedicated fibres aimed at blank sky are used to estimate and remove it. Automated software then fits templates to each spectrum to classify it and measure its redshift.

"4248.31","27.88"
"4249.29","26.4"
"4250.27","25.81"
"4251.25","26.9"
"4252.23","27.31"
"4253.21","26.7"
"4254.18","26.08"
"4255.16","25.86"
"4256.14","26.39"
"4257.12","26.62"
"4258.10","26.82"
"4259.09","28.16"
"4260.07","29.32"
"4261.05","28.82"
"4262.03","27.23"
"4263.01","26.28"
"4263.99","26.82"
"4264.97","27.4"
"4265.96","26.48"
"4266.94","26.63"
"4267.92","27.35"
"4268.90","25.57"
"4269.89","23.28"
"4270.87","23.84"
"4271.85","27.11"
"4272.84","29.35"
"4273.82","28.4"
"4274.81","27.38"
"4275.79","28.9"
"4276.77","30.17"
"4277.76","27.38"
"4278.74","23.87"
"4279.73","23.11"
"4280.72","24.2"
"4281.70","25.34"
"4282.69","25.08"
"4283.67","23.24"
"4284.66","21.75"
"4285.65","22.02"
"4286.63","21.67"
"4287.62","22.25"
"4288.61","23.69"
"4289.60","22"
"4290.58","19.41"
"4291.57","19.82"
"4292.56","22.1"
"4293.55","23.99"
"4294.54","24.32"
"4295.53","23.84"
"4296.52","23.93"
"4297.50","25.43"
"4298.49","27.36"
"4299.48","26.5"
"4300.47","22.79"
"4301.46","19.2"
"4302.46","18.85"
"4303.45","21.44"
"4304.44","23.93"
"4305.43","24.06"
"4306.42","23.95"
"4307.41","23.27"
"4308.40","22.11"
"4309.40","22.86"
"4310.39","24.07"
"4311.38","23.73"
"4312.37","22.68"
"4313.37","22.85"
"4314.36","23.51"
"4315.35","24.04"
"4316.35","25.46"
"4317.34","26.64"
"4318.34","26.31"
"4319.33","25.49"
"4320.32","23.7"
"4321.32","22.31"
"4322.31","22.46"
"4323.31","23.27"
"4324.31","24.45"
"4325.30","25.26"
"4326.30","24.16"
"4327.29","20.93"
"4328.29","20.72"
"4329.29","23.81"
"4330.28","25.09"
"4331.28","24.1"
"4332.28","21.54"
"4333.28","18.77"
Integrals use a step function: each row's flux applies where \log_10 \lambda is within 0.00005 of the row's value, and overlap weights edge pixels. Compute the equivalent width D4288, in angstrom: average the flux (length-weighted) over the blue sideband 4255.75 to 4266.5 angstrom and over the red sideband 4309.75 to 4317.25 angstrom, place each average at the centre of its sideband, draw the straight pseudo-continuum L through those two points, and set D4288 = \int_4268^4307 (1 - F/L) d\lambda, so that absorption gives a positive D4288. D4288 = 2.23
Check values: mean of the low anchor 27.3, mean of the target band 24.1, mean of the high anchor 23.9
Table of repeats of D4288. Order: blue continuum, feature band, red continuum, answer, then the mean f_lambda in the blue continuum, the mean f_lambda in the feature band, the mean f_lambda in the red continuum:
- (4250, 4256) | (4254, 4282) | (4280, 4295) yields -2.1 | 26.5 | 26.7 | 22.7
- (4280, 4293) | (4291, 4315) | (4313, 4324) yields 0.2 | 22.5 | 23.2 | 24.2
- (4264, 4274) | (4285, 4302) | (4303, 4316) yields 1.1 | 26.5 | 22.9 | 23.3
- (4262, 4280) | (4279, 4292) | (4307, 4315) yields 1.4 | 26.7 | 22.6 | 23.2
